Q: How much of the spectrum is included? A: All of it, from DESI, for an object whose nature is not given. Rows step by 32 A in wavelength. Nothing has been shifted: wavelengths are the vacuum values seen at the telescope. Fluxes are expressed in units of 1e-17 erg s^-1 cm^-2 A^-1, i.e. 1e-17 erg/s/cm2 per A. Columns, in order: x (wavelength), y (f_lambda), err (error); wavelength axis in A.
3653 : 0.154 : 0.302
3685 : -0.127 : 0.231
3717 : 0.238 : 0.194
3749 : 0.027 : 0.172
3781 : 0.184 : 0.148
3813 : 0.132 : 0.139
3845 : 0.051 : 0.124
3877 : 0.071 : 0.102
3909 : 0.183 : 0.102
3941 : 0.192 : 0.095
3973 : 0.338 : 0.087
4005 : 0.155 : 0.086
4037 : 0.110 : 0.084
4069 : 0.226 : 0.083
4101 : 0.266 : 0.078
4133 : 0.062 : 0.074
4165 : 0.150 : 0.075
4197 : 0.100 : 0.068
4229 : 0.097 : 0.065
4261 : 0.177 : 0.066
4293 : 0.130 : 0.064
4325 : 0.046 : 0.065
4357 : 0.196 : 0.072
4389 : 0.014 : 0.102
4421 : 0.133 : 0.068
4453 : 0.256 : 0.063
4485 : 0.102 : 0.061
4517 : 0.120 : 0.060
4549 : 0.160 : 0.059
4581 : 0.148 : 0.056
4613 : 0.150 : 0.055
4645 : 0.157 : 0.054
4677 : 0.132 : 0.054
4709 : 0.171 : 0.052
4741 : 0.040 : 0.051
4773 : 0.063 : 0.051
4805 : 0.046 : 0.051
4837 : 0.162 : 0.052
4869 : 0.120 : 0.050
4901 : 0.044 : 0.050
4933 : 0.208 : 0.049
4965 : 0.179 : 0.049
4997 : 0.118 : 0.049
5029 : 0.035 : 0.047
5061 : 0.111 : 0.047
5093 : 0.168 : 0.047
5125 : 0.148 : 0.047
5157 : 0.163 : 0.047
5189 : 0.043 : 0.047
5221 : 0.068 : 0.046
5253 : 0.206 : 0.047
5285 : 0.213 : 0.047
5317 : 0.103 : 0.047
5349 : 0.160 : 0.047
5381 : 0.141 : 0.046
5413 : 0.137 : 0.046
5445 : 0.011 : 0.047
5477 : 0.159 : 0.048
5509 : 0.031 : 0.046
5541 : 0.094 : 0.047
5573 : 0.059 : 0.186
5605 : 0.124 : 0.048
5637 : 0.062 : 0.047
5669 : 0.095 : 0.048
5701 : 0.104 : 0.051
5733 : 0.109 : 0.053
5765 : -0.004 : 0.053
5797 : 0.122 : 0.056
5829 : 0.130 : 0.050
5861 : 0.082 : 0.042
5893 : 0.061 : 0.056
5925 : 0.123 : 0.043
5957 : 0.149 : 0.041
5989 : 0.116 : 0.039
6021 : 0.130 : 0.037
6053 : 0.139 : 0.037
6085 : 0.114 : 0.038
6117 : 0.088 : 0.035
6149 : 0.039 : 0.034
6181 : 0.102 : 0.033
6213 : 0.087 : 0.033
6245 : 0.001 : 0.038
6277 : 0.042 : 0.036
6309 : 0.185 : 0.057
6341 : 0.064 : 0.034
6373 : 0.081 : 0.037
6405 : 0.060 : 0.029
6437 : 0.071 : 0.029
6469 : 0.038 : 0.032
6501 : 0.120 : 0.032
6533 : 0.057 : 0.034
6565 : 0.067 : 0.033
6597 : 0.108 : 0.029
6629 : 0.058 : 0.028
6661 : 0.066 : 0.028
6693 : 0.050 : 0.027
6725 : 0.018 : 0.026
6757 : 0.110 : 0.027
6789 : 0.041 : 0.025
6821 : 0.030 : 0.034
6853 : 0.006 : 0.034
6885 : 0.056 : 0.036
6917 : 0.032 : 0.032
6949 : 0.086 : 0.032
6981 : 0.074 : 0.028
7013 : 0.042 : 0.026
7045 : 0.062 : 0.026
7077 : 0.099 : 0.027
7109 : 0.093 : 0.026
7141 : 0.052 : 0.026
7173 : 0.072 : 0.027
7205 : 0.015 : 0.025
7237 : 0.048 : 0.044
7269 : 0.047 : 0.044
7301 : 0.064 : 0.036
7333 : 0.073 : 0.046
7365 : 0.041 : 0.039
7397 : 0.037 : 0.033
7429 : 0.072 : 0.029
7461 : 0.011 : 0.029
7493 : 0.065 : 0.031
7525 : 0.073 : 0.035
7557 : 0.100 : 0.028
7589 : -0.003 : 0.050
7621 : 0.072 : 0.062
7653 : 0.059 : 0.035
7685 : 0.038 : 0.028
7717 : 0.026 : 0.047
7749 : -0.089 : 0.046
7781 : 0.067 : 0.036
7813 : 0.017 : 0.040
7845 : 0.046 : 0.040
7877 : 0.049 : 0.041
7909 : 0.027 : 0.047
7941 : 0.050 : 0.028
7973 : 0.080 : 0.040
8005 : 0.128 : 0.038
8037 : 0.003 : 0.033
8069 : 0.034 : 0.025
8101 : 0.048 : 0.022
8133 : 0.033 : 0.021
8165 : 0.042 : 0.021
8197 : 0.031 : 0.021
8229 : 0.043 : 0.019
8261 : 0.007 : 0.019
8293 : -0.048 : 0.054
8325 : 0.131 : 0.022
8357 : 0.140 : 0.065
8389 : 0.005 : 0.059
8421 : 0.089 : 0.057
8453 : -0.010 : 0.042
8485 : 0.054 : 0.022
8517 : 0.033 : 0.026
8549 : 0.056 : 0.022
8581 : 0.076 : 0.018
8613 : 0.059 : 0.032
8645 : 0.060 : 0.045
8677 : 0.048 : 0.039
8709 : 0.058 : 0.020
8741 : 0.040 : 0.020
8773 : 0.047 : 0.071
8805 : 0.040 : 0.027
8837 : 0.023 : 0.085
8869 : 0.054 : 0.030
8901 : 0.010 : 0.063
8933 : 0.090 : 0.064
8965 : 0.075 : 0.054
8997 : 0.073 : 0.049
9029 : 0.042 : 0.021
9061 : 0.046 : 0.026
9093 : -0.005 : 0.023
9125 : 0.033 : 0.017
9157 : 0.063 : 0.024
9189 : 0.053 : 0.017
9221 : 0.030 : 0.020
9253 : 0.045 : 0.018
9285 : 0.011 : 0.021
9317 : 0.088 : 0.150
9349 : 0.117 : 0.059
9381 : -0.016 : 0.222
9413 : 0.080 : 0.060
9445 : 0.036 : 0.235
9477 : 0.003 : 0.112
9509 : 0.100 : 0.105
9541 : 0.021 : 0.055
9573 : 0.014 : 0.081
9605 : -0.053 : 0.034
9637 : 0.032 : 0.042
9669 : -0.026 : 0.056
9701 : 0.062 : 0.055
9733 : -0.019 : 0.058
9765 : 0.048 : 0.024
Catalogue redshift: 1.24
